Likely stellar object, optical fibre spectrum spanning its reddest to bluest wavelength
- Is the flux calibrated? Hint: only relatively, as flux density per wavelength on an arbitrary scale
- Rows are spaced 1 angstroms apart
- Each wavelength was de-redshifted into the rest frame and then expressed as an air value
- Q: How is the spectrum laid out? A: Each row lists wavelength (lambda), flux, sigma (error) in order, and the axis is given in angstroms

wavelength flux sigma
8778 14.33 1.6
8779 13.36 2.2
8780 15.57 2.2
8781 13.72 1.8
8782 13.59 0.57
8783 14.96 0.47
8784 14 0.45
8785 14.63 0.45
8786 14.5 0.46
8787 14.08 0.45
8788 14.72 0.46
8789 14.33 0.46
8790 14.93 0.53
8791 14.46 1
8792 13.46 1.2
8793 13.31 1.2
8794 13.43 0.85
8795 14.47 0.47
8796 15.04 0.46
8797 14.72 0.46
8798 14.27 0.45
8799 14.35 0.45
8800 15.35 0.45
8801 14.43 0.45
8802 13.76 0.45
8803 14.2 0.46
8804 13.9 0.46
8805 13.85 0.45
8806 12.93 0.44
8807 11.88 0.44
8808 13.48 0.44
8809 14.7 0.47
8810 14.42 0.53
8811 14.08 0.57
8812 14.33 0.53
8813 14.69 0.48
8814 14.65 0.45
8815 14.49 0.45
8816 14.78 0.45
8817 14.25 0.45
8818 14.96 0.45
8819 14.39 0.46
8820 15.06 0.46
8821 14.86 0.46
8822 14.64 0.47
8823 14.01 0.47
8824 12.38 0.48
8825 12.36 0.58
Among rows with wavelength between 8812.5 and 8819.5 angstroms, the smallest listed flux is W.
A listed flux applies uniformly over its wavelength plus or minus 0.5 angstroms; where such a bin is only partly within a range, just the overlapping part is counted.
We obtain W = 14.25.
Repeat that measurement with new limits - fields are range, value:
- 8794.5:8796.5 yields 14.47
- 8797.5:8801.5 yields 14.27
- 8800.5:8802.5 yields 13.76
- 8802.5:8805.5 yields 13.85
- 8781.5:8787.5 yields 13.59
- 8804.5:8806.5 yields 12.93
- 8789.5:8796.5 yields 13.31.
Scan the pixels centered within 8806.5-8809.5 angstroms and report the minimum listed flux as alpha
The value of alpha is 11.88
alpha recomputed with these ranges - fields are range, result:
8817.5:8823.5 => 14.01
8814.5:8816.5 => 14.49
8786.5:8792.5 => 13.46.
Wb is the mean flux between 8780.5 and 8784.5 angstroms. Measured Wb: 14.1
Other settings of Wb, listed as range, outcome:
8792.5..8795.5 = 13.7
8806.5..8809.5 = 13.4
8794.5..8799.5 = 14.6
